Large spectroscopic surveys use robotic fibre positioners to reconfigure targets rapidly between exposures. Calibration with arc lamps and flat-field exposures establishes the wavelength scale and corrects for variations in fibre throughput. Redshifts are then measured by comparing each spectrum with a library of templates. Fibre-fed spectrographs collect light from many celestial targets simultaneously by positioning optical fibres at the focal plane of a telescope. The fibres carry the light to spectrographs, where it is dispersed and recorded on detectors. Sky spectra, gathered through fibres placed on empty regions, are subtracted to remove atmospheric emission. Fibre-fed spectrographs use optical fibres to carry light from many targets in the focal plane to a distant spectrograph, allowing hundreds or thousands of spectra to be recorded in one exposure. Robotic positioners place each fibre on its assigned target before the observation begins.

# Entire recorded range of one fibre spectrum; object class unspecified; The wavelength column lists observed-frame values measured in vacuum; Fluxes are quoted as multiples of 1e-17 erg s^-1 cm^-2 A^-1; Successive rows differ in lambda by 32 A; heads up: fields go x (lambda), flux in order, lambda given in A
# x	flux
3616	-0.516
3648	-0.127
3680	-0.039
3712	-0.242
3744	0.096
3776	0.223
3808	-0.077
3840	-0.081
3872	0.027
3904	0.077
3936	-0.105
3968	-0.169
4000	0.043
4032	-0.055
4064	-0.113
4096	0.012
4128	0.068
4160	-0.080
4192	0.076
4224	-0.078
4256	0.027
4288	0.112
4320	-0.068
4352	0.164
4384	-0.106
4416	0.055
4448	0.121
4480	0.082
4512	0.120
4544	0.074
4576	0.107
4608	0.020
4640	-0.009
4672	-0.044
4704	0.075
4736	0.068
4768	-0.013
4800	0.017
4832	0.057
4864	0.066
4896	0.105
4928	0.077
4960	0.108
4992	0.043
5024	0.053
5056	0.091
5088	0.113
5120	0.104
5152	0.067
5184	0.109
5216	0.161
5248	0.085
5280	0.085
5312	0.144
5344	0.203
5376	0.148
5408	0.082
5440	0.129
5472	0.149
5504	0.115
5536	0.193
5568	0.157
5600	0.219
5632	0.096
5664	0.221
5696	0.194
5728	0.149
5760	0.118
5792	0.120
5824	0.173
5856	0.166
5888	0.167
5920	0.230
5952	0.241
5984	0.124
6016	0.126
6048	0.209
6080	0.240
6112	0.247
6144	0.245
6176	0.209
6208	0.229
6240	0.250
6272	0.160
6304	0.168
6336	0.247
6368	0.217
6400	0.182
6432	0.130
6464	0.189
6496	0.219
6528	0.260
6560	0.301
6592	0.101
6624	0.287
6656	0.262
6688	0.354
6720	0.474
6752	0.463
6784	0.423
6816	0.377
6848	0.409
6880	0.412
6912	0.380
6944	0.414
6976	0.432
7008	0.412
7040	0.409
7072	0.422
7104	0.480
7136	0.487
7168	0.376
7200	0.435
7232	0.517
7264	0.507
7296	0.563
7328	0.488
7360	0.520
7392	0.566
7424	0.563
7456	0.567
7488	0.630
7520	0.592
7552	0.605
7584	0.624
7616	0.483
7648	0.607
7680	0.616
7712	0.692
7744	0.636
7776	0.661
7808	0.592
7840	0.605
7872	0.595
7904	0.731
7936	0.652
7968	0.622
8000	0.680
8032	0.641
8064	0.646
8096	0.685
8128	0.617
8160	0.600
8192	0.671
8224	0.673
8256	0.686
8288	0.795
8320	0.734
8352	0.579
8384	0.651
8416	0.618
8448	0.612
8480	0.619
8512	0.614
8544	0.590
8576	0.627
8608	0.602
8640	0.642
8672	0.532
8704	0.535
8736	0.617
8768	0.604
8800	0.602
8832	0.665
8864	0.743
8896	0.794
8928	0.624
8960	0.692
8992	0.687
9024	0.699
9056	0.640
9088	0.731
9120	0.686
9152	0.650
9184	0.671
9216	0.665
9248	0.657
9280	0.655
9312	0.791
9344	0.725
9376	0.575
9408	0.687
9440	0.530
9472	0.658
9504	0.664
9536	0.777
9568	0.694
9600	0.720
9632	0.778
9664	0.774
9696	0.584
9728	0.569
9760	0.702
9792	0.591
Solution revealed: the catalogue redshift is 0.674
